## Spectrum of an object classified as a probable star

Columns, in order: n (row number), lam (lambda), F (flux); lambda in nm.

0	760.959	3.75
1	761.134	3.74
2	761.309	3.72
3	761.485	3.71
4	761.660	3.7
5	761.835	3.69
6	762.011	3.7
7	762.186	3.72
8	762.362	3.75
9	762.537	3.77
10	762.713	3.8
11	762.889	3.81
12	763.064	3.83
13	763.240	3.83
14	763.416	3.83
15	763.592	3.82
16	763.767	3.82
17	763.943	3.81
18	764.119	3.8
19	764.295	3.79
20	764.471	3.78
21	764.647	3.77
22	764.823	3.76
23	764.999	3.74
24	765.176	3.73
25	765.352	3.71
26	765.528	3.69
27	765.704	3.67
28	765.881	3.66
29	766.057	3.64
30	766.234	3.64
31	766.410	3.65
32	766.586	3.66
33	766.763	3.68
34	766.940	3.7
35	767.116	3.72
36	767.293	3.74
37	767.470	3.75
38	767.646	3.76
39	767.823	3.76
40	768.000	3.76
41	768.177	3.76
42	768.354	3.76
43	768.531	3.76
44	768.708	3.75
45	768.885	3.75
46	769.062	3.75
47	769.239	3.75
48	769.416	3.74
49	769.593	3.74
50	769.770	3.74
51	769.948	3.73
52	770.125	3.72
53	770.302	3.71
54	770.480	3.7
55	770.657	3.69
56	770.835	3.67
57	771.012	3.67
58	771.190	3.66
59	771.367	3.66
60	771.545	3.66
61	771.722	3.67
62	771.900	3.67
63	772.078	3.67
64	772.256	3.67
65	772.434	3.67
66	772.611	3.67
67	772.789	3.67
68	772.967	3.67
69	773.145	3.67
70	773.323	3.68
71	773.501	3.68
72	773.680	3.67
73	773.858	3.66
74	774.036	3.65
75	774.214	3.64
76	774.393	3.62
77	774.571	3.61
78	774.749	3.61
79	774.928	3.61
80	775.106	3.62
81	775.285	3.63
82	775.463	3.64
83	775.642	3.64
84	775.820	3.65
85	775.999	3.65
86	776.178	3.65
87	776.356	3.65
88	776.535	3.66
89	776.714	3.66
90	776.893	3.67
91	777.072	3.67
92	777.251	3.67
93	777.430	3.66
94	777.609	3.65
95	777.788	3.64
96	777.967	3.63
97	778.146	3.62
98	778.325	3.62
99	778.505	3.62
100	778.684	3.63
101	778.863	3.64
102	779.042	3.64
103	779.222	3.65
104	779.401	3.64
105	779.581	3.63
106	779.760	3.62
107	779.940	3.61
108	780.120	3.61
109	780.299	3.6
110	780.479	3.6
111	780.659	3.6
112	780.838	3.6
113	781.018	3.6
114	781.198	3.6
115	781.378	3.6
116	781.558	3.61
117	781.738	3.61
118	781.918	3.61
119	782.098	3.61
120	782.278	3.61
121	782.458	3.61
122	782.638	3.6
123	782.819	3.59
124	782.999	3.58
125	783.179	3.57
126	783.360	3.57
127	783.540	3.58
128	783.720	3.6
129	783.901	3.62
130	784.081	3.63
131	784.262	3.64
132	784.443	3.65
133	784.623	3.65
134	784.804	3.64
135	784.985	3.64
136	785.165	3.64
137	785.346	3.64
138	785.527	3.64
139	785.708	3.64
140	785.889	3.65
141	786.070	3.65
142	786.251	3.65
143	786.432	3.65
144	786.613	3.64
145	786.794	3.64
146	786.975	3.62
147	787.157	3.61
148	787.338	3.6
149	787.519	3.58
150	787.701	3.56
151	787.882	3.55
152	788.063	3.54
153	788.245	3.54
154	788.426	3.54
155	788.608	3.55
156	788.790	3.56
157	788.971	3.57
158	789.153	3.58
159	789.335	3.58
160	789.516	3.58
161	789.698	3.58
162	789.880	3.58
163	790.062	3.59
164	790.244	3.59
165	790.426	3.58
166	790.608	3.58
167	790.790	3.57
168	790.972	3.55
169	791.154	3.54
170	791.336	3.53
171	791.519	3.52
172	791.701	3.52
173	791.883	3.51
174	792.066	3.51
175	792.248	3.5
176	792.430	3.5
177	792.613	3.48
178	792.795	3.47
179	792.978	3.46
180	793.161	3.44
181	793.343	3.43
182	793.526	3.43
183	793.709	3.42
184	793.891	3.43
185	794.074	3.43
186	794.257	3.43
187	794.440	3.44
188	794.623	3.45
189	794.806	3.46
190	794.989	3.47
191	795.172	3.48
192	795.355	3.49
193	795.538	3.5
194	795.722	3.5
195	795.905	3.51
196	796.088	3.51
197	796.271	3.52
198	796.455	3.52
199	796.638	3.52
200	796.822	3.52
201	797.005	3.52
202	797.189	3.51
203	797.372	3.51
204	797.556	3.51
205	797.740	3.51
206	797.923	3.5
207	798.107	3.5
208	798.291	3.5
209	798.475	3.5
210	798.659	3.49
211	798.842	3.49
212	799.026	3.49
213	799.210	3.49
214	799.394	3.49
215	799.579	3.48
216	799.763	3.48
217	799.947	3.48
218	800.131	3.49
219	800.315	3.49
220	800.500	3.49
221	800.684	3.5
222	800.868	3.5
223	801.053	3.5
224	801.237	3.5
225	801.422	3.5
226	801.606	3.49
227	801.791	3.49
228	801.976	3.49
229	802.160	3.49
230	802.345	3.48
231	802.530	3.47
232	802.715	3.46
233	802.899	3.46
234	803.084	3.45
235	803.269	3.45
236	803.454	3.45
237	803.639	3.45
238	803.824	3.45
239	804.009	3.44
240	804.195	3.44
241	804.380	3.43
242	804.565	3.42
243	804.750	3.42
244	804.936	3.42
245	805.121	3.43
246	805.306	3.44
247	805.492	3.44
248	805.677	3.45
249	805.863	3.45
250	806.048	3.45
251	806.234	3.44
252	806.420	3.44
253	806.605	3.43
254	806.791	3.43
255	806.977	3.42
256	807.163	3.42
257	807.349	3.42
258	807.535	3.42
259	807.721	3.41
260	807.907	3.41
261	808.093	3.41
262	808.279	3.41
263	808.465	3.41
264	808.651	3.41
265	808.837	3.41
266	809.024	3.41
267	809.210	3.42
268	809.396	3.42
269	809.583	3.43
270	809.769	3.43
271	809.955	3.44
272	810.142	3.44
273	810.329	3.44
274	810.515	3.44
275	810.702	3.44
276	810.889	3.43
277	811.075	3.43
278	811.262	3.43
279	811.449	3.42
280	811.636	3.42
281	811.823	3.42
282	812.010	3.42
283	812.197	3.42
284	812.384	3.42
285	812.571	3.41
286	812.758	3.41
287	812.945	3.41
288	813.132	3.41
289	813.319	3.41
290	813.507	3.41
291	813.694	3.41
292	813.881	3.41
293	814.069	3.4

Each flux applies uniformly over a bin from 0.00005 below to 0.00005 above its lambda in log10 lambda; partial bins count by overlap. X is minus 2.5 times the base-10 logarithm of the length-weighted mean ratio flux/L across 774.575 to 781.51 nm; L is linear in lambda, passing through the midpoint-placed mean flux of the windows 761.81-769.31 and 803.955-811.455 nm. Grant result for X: 0.01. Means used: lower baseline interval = 3.74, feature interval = 3.63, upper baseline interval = 3.43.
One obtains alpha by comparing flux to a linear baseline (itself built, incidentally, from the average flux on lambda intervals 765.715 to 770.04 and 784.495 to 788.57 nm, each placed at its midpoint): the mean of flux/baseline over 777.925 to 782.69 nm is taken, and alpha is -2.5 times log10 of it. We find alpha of 0.01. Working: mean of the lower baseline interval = 3.72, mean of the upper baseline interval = 3.61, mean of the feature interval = 3.62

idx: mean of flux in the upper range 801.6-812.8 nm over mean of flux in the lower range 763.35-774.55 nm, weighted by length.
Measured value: 0.93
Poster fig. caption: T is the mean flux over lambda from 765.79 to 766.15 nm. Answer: 3.64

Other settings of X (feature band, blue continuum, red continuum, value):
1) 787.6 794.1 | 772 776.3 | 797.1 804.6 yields 0.01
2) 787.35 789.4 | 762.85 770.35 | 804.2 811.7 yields 0.01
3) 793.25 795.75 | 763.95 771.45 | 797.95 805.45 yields 0.02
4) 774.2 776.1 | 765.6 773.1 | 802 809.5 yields 0.01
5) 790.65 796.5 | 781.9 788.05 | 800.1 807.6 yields 0.02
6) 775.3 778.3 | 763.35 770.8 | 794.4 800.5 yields 0.00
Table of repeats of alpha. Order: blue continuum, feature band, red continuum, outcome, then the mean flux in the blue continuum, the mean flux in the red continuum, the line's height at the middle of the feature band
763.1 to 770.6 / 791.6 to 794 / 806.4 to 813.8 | 0.02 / 3.74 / 3.42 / 3.55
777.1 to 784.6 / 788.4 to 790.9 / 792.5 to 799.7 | -0.01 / 3.62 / 3.48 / 3.54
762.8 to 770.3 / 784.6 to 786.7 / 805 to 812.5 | -0.01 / 3.74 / 3.43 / 3.6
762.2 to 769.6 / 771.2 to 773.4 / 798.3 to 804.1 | 0.01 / 3.75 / 3.48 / 3.7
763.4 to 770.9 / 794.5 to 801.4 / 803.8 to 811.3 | 0.00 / 3.73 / 3.43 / 3.5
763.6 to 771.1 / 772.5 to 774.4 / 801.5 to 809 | 0.01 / 3.73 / 3.44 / 3.68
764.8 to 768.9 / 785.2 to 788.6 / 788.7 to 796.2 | -0.02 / 3.71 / 3.51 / 3.55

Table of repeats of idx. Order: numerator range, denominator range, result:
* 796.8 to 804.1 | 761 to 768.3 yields 0.93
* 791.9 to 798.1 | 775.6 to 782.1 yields 0.96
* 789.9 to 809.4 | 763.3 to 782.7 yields 0.94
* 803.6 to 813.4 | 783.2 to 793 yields 0.96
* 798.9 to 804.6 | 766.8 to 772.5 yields 0.94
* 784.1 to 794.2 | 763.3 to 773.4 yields 0.96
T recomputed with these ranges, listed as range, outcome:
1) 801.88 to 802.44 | 3.49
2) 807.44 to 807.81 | 3.41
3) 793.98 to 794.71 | 3.44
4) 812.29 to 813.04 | 3.42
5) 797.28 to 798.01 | 3.51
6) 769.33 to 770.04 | 3.74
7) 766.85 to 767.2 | 3.71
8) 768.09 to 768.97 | 3.76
